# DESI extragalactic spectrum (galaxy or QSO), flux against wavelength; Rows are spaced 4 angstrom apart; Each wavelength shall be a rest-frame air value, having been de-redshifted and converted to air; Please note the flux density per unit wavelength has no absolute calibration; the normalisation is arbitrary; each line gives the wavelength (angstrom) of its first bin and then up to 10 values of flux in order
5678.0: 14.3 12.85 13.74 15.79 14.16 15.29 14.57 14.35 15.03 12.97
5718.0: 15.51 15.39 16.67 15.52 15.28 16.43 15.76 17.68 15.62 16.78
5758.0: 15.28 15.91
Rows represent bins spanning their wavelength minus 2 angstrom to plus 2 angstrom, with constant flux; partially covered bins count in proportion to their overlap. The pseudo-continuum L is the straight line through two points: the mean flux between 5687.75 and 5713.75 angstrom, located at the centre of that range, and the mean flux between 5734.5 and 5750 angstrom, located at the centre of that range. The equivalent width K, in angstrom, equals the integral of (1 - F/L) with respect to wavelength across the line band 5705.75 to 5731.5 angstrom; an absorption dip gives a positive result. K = 0.6 angstrom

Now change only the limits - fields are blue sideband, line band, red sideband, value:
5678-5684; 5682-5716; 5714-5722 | -0.82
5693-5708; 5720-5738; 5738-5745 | -0.06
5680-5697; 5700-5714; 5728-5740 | 0.40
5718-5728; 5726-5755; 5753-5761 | -0.44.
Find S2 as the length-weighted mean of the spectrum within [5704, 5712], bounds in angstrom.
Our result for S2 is 14.7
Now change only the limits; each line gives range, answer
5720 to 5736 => 15.7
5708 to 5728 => 15.1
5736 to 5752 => 16.4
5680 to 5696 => 14.1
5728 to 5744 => 15.7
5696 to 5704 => 14.9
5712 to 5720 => 14.2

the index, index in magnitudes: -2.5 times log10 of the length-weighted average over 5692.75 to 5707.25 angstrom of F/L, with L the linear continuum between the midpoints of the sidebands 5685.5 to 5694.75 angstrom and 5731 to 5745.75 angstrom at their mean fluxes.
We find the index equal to 0.03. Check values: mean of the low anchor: 14.8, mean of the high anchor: 16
